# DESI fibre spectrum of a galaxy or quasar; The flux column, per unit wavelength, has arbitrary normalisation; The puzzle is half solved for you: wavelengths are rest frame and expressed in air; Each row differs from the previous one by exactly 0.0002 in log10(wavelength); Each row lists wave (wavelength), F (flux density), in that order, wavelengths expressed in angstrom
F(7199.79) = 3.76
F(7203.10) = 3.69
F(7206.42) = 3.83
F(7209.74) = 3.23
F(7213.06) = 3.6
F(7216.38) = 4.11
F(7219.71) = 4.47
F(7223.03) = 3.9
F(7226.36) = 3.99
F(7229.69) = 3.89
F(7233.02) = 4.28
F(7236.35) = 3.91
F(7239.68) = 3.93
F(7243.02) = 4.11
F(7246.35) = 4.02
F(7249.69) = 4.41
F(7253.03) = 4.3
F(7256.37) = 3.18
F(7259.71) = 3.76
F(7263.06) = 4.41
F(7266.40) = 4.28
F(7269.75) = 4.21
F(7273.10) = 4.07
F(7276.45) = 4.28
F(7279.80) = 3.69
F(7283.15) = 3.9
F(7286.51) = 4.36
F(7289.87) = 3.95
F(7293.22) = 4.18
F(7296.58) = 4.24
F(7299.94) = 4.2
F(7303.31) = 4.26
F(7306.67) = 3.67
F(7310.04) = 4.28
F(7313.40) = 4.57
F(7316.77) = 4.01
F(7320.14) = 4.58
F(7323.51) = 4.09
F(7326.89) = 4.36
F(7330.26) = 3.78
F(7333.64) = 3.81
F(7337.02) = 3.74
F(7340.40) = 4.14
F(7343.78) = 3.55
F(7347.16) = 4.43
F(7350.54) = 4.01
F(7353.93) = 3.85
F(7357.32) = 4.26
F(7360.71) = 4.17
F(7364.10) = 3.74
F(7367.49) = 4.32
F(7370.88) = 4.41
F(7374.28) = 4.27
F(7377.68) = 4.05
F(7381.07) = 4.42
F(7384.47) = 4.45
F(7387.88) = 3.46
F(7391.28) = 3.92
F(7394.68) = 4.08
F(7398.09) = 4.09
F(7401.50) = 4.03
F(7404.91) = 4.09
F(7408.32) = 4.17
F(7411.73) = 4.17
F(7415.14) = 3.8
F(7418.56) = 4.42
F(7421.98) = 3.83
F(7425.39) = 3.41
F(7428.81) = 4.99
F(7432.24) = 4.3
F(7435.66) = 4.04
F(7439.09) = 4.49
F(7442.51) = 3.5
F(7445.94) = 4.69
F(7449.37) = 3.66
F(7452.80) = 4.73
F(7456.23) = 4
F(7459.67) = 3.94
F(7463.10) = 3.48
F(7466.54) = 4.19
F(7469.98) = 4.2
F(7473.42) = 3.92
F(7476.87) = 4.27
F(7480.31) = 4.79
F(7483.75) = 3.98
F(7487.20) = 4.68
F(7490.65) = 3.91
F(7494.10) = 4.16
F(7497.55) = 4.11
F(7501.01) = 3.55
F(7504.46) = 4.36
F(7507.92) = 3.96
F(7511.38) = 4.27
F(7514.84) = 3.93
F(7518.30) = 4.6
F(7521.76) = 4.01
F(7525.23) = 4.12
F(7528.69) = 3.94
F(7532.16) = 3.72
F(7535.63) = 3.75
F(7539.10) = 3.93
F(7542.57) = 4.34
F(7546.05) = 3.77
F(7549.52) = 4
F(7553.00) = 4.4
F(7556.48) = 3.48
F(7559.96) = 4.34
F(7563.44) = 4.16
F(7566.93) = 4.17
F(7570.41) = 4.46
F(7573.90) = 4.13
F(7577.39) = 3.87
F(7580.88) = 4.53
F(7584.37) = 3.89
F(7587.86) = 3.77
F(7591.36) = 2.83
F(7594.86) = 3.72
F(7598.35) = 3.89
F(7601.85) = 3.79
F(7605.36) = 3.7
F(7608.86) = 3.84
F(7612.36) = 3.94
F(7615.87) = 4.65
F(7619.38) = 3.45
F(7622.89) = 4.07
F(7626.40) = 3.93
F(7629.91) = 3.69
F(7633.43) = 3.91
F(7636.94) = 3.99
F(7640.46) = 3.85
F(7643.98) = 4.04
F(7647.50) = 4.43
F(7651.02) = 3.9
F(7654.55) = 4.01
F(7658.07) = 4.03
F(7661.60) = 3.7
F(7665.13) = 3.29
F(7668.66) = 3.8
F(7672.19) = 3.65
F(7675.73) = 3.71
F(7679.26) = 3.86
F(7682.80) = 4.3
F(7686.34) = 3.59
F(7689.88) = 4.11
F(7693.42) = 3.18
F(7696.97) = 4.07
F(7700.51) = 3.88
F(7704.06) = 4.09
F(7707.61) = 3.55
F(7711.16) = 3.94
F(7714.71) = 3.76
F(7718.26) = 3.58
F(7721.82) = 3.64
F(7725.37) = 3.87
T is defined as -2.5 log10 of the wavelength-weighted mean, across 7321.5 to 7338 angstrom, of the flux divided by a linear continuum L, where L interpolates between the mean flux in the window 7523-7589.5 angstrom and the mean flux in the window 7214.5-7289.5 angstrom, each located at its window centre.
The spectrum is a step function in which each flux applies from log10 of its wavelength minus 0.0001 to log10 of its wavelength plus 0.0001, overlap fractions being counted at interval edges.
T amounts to 0.02 mag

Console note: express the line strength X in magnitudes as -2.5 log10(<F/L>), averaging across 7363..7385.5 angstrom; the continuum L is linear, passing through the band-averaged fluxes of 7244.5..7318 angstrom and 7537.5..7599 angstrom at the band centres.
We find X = -0.05 mag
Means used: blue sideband 4.1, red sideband 3.98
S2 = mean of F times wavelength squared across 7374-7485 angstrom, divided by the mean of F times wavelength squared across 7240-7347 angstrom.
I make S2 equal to 1.0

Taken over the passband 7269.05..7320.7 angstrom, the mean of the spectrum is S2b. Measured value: 4.14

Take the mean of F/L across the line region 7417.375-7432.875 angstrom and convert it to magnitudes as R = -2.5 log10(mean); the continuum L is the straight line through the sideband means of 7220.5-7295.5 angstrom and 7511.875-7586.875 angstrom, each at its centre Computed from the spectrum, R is -0.03 mag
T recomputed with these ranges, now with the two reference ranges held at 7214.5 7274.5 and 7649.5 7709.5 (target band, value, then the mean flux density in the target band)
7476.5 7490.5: -0.12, 4.39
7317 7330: -0.06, 4.24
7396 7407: -0.03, 4.07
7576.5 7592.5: 0.02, 3.81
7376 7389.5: -0.03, 4.1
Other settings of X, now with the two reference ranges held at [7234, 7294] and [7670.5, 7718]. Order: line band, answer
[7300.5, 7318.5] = -0.035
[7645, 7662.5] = -0.053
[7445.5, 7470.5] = -0.036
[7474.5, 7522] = -0.070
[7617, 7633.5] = 0.006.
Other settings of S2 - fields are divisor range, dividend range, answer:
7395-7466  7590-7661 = 1.00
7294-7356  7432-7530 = 1.05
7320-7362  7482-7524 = 1.07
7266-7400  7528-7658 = 1.03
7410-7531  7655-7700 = 0.97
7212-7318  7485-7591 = 1.07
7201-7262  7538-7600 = 1.11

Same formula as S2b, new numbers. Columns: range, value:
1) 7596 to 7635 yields 3.89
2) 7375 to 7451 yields 4.1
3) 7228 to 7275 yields 4.06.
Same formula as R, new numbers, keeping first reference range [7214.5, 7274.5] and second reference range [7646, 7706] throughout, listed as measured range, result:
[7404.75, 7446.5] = -0.04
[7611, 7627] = -0.04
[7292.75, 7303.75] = -0.05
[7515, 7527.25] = -0.07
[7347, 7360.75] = -0.03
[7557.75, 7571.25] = -0.09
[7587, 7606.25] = 0.08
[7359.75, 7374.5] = -0.04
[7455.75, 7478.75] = -0.01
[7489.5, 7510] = -0.02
